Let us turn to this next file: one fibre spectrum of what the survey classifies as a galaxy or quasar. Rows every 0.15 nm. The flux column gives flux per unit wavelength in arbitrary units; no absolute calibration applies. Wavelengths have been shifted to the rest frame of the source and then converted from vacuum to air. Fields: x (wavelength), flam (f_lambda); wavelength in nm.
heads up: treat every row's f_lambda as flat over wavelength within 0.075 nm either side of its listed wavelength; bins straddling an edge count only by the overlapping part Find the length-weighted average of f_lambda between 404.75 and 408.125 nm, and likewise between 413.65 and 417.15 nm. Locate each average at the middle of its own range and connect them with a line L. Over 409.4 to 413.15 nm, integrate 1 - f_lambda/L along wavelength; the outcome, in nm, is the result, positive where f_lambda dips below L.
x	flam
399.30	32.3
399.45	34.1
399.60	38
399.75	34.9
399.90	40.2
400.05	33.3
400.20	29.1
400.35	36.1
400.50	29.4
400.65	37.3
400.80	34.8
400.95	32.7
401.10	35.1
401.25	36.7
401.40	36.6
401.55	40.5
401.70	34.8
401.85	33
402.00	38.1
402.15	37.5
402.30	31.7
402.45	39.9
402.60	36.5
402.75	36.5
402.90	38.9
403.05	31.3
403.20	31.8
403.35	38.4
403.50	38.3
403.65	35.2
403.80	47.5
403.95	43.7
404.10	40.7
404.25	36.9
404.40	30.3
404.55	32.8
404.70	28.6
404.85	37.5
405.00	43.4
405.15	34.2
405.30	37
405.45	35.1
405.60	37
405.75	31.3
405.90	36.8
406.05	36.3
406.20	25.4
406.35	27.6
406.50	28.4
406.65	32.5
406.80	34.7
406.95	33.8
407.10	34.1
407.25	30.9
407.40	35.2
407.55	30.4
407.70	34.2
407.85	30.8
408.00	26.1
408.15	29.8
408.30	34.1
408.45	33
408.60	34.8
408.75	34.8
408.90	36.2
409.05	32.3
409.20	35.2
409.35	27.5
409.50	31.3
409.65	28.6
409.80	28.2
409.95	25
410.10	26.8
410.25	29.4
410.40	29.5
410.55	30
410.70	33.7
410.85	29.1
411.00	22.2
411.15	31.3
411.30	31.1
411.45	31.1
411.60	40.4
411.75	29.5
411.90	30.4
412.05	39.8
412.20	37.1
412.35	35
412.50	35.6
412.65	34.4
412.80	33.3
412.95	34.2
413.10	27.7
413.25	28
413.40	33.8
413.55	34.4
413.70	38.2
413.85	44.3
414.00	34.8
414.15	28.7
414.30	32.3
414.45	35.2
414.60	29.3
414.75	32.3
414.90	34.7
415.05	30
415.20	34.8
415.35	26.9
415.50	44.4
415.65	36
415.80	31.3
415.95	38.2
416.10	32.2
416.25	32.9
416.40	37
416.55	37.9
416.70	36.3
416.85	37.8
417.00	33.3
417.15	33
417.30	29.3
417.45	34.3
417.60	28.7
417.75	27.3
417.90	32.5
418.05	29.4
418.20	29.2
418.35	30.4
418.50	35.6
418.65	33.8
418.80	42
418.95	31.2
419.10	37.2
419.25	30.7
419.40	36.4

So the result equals 0.29 nm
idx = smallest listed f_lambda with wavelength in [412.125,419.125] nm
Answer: 26.9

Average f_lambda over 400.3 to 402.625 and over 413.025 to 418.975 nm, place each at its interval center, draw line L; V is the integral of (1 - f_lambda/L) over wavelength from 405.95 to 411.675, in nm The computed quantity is 0.55 nm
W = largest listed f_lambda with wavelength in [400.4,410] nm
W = 47.5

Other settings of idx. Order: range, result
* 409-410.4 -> 25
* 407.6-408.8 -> 26.1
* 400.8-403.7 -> 31.3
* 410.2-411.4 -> 22.2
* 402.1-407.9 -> 25.4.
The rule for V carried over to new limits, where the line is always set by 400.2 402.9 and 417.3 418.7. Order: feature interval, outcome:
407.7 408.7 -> 0.06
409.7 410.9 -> 0.15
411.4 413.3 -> -0.06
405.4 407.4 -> 0.09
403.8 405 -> -0.07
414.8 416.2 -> -0.11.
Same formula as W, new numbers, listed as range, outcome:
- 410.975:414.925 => 44.3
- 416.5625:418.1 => 37.8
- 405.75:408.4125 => 36.8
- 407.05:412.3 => 40.4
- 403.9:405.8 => 43.7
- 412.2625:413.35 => 35.6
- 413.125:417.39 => 44.4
